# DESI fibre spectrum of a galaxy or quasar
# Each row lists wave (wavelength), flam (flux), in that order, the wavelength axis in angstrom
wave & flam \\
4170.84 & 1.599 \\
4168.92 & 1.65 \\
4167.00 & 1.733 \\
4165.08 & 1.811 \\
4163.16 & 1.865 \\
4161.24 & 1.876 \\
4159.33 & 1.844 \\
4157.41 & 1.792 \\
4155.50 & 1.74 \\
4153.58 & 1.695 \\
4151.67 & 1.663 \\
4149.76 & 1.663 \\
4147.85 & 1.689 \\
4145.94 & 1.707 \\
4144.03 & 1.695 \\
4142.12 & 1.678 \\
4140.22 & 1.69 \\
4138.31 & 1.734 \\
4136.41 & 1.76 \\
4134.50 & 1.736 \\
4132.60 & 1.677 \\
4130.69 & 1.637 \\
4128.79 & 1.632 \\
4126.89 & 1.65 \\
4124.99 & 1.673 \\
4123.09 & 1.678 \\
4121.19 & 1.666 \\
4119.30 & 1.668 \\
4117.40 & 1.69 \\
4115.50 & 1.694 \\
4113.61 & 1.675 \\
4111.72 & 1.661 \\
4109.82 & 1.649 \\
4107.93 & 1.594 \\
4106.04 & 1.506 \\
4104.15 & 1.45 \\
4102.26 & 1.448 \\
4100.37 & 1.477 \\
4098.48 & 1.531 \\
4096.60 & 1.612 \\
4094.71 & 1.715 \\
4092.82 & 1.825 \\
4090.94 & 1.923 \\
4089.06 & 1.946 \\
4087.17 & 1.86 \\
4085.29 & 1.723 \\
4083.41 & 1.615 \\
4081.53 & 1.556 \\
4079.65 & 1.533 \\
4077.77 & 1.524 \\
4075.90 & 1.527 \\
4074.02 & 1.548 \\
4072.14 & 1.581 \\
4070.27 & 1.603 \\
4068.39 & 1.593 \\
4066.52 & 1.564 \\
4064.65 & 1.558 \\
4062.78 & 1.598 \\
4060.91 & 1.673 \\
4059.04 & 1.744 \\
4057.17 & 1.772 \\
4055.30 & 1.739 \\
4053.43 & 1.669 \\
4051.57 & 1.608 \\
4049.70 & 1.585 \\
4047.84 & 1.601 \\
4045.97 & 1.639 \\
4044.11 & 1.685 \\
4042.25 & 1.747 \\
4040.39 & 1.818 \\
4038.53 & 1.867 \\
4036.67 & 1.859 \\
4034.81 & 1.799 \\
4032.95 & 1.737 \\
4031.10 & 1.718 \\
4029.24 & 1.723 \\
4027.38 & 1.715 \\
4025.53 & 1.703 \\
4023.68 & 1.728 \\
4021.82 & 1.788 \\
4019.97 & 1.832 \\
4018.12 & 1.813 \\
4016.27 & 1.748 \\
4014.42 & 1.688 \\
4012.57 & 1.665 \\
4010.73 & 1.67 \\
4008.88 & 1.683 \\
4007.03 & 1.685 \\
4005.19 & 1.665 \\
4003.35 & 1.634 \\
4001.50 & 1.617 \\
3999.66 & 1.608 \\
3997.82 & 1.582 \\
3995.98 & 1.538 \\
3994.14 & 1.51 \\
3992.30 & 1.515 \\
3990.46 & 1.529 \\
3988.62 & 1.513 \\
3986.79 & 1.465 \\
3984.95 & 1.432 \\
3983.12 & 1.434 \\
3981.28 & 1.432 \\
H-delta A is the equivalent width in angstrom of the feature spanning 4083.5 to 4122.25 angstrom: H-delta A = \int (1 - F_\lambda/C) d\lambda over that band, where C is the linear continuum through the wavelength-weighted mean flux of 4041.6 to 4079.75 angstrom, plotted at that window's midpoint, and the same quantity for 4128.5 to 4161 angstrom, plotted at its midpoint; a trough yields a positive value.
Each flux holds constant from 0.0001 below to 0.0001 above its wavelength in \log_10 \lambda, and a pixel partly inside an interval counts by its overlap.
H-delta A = 0.1 angstrom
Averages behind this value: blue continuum 1.62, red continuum 1.71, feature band 1.66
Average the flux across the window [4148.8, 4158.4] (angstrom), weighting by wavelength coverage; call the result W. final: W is 1.71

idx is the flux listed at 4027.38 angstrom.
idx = 1.715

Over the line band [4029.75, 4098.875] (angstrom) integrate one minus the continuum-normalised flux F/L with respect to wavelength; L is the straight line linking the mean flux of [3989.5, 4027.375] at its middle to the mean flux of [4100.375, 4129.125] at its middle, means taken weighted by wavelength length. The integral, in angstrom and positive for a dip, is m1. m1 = -1.9 angstrom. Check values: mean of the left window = 1.66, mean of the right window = 1.62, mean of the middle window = 1.68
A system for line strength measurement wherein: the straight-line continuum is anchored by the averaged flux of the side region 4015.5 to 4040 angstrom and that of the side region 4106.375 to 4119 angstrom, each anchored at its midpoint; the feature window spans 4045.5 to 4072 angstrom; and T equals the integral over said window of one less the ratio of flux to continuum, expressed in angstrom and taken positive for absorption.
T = 1.4 angstrom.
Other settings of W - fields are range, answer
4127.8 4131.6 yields 1.64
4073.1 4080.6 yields 1.53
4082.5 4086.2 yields 1.67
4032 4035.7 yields 1.77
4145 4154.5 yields 1.68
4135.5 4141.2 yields 1.73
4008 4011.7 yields 1.68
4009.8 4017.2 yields 1.69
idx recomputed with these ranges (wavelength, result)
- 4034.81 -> 1.799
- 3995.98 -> 1.538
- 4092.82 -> 1.825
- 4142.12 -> 1.678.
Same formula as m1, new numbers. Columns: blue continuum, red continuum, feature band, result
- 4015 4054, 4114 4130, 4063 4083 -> 1.68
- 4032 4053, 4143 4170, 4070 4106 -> 2.11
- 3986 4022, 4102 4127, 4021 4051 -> -1.79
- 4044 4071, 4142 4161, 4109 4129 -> 0.32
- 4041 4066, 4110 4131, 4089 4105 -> 0.21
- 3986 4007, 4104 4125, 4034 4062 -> -2.11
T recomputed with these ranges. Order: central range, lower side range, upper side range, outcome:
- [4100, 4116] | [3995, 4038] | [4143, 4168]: 1.5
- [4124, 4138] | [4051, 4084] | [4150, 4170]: 0.3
